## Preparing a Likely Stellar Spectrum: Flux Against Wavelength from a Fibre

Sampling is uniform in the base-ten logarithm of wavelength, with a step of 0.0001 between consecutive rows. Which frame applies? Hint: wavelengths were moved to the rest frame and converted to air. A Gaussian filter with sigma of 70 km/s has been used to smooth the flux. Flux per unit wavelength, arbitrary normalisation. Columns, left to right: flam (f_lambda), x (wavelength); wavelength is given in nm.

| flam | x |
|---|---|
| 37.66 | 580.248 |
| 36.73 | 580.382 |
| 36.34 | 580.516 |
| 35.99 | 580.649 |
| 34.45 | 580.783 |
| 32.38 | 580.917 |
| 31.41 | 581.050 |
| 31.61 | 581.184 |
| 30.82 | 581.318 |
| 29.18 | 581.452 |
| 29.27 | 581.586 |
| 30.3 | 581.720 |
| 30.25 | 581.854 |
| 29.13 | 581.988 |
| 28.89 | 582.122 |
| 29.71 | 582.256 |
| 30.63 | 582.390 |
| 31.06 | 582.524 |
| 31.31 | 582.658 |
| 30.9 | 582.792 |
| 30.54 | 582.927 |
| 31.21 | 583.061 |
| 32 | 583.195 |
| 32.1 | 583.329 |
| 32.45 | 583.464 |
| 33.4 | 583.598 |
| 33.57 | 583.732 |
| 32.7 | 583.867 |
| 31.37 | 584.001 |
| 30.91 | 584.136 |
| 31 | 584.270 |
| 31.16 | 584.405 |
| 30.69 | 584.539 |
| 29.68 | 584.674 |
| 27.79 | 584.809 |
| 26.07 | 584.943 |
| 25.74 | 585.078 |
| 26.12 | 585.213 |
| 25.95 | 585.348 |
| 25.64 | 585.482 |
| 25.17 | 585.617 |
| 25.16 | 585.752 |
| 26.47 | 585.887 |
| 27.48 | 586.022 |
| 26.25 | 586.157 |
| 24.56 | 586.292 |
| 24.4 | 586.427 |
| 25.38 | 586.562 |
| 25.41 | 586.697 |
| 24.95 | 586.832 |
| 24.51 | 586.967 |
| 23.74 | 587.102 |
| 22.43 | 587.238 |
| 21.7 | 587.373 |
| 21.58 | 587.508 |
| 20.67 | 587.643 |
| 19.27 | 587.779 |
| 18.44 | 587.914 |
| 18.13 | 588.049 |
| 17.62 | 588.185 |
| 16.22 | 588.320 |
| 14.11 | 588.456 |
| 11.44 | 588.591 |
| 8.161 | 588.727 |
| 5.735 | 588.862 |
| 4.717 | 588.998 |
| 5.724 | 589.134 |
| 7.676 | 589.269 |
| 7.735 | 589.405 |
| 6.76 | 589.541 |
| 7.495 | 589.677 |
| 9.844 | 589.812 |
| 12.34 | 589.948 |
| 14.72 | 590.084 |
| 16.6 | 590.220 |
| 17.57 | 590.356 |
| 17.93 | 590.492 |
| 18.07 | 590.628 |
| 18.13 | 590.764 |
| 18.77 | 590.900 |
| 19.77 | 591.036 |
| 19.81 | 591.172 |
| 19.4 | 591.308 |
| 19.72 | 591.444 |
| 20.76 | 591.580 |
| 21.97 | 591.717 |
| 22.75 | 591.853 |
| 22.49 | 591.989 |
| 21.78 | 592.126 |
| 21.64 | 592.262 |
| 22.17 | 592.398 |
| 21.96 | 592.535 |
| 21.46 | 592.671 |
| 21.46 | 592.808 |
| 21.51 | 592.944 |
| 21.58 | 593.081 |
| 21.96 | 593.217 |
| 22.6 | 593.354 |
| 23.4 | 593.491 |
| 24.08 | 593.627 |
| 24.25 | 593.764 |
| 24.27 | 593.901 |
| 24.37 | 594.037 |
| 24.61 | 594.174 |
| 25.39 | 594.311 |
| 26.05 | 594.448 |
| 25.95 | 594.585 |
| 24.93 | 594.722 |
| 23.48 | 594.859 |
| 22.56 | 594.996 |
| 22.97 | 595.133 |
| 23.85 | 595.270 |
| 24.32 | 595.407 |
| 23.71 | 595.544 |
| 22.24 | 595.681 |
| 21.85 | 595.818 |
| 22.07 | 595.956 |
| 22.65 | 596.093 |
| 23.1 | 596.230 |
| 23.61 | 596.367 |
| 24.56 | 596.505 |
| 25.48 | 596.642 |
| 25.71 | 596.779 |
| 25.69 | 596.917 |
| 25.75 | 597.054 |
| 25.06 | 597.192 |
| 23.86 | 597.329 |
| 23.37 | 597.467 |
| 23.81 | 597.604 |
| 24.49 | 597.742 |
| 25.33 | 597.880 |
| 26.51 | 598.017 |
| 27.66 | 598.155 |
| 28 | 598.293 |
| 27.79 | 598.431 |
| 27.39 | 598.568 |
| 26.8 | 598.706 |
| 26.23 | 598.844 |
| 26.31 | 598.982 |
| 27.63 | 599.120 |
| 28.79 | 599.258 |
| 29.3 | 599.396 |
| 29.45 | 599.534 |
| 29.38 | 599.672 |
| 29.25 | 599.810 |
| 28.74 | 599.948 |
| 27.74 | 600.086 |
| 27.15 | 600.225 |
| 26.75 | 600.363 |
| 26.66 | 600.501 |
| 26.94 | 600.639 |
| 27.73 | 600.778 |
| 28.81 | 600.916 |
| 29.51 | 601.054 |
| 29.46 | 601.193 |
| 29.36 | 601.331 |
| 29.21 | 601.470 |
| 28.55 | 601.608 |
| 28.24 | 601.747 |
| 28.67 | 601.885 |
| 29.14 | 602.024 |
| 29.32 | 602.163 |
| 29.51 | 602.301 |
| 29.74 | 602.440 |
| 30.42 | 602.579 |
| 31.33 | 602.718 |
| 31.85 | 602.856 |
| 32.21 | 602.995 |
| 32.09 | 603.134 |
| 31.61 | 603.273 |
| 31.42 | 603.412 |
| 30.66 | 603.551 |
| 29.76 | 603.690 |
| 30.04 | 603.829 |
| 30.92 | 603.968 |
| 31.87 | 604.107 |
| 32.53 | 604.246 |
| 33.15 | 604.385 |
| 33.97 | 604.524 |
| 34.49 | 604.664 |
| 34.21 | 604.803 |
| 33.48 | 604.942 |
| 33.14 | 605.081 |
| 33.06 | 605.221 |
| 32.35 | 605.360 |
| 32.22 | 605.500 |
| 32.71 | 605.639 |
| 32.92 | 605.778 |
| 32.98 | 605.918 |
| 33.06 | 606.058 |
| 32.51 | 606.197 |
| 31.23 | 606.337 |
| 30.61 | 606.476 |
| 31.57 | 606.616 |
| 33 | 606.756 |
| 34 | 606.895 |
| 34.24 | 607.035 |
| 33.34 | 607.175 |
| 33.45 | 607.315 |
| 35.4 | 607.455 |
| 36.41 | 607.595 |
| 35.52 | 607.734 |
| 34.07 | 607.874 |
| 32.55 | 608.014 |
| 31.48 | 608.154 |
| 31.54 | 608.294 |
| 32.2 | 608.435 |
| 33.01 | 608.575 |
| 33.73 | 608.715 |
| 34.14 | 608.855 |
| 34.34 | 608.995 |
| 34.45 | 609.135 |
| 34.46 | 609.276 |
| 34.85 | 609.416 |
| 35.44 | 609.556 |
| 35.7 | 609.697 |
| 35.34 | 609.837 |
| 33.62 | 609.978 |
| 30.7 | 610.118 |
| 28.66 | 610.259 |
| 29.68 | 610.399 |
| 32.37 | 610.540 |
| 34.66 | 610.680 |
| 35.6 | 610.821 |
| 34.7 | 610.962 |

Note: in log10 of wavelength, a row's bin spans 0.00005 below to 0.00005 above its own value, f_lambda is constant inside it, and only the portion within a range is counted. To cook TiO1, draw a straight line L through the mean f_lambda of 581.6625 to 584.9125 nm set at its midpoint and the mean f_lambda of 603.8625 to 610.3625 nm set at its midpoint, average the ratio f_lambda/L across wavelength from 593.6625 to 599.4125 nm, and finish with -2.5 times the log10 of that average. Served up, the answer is 0.274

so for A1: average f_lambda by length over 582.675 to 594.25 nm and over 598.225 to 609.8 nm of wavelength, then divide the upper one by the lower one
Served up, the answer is 1.42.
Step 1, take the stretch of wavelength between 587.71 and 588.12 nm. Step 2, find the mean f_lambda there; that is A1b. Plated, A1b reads 18.6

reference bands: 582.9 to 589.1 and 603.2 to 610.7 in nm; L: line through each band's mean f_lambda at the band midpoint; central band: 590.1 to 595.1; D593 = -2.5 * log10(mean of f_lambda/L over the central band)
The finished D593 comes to 0.24 mag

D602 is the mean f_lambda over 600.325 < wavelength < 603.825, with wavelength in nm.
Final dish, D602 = 29.6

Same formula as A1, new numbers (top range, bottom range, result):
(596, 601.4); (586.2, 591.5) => 1.60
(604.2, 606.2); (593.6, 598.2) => 1.36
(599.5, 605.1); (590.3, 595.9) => 1.36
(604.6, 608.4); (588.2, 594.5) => 1.86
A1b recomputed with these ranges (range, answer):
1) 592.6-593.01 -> 21.5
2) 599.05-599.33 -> 28.2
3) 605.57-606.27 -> 32.8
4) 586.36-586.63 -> 24.9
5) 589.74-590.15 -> 12.2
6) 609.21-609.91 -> 35.2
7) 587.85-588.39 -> 17.6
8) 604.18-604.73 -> 33.5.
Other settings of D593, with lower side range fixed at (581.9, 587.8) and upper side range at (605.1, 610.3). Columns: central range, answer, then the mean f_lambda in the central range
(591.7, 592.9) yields 0.324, 22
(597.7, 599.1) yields 0.163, 26.7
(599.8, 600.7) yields 0.147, 27.5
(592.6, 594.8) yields 0.258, 23.6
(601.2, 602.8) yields 0.088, 29.4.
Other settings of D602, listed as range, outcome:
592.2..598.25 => 23.8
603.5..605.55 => 32.4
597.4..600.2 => 27.2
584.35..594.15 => 20.2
